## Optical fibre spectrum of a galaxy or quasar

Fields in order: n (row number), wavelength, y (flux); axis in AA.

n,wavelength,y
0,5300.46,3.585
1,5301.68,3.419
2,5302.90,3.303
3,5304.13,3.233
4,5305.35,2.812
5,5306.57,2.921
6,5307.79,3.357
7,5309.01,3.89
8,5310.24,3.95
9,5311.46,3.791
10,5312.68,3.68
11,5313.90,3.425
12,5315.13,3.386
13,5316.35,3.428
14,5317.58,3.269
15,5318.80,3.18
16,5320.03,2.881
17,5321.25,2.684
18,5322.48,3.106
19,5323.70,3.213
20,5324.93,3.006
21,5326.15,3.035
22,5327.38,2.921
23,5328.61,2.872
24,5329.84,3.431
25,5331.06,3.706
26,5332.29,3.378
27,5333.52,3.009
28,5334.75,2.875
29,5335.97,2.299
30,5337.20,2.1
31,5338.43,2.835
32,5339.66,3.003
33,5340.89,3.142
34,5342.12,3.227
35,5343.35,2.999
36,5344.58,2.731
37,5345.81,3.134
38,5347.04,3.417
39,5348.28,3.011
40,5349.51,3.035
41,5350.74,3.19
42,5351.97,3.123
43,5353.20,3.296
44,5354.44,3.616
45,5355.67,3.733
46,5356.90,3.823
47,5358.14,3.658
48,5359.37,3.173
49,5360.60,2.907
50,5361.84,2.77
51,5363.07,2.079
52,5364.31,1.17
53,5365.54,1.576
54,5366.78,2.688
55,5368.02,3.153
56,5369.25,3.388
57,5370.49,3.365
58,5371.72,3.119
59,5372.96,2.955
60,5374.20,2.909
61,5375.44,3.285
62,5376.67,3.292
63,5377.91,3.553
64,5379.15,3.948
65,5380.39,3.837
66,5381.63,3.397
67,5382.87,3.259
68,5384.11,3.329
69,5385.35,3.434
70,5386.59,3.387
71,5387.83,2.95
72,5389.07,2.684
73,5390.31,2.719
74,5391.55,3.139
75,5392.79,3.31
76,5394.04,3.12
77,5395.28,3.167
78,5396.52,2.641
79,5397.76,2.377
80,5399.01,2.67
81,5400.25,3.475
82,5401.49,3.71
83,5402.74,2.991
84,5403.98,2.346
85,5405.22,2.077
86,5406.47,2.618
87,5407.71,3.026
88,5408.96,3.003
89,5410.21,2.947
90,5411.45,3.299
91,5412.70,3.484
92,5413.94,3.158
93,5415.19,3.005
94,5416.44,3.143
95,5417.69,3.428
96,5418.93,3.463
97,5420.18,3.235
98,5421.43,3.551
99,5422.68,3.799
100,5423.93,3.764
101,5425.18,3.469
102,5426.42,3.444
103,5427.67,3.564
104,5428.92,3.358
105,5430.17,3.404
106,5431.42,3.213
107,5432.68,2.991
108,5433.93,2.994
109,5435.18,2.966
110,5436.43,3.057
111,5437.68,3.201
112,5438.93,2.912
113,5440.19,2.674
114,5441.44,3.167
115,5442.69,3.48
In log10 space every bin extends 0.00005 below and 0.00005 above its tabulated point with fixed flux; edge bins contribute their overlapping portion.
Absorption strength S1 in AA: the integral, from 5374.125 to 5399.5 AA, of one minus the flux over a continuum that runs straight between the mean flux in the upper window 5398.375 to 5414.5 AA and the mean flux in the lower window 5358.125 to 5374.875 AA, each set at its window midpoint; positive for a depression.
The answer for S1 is -2.7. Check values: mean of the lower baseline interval 2.75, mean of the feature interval 3.17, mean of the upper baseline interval 2.98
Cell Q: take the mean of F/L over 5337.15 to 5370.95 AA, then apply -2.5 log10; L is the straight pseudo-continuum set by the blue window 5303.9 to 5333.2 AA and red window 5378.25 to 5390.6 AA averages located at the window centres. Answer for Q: 0.11 mag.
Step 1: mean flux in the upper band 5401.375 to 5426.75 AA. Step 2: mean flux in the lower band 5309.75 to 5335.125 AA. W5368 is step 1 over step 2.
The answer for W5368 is 0.98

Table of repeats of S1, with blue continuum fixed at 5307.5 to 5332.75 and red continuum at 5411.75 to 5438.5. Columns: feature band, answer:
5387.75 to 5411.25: 2.9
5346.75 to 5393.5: 2.7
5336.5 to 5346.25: 1.3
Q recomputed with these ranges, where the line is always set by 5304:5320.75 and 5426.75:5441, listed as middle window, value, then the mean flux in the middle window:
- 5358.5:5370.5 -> 0.24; 2.61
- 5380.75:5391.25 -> 0.02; 3.16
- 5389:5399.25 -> 0.11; 2.89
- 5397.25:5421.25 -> 0.05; 3.04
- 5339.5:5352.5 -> 0.07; 3.09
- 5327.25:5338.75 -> 0.13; 2.95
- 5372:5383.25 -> -0.04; 3.37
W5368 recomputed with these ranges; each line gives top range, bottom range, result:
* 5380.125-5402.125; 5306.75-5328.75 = 0.95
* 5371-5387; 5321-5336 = 1.09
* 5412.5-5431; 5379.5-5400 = 1.10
